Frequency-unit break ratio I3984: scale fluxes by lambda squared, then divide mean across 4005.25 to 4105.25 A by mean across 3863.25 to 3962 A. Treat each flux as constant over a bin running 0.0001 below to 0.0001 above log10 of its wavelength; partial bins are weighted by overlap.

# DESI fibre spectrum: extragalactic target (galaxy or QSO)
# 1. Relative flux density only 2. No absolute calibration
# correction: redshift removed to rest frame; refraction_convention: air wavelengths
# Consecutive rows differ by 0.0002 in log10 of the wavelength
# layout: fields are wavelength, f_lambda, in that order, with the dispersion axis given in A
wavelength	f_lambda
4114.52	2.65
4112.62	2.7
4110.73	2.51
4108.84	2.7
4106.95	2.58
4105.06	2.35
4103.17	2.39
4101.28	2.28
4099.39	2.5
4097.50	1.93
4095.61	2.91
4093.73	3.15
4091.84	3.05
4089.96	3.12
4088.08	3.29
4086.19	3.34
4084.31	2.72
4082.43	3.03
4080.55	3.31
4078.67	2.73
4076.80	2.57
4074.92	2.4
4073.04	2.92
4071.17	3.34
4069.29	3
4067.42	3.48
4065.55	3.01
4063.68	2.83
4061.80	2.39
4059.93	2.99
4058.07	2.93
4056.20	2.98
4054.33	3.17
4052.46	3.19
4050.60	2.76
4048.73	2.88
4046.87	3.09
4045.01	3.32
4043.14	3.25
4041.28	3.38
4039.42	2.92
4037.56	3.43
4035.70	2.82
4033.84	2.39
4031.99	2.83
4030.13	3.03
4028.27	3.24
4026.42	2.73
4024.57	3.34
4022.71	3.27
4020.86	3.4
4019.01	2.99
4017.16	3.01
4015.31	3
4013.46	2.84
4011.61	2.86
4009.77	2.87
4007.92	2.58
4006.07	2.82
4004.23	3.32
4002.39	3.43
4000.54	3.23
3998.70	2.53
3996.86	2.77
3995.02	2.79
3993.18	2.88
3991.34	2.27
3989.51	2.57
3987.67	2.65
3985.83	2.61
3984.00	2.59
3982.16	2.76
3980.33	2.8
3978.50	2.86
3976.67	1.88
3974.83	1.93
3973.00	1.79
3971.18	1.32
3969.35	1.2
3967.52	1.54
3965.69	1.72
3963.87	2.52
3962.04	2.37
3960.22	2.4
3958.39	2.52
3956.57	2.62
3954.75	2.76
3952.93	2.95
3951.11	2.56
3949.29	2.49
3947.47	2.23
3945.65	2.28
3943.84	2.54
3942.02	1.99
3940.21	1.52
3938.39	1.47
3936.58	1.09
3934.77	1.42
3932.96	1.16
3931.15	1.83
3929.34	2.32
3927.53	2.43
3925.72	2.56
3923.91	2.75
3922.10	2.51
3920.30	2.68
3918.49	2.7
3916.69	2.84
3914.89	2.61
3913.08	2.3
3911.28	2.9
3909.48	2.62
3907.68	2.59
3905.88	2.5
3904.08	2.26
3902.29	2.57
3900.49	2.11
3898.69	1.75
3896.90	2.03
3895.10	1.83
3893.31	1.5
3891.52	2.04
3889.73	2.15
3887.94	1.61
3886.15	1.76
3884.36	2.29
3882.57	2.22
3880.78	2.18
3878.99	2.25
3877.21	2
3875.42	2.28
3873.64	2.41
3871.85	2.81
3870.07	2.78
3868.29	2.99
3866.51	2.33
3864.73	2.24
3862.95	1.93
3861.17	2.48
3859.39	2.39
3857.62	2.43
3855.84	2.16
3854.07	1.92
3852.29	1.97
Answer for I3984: 1.4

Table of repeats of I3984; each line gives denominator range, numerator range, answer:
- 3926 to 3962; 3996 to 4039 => 1.44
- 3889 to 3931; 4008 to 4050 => 1.36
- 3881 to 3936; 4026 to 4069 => 1.45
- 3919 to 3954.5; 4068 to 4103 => 1.42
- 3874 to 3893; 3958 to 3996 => 1.16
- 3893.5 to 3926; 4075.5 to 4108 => 1.25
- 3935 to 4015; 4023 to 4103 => 1.28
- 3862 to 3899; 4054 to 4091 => 1.51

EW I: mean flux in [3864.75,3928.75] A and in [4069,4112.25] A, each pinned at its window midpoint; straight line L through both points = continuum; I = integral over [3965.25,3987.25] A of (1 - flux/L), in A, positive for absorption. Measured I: 3.7 A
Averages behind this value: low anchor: 2.35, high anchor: 2.78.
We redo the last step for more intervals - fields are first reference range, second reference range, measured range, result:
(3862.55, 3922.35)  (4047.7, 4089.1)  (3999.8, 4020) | -1.8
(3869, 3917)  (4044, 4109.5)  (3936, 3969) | 3.6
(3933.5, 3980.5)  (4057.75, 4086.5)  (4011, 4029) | -3.7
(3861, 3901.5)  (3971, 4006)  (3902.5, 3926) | -3.0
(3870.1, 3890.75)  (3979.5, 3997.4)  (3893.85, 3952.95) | 3.6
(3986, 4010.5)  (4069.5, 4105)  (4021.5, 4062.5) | -2.9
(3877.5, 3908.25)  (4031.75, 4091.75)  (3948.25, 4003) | 2.1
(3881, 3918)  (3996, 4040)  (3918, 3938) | 2.5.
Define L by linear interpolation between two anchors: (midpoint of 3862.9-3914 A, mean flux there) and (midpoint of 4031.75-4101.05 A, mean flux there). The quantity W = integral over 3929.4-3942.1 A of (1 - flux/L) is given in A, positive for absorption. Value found 4.8 A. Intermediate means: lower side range 2.25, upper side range 2.95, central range 1.52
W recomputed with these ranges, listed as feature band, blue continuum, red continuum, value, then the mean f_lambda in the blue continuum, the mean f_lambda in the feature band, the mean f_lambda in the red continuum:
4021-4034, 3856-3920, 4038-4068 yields -0.5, 2.31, 3.04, 3.04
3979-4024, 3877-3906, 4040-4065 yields -2.7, 2.05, 2.87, 3.01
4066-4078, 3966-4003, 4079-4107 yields -1.0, 2.4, 2.95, 2.8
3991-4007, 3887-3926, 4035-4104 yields -1.4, 2.33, 2.92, 2.94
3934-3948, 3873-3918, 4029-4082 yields 3.6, 2.23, 1.81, 2.98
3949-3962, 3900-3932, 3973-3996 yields -0.5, 2.51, 2.6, 2.52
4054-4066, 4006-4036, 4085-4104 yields -0.1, 2.95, 2.88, 2.8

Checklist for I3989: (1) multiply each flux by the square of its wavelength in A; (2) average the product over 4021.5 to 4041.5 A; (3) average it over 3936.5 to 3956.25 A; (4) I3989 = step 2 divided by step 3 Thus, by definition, 1.4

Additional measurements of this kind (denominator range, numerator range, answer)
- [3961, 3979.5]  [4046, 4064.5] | 1.59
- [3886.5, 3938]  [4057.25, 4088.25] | 1.46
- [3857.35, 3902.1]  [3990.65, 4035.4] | 1.43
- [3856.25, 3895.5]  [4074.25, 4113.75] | 1.37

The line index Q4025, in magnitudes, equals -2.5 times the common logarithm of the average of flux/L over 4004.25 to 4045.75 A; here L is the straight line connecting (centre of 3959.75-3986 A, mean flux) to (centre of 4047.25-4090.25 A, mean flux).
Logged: -0.167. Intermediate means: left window 2.14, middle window 3.02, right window 2.97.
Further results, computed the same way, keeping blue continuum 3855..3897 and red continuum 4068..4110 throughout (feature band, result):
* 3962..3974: 0.38 mag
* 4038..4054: -0.16 mag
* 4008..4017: -0.11 mag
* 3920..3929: -0.09 mag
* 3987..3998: -0.05 mag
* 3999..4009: -0.18 mag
